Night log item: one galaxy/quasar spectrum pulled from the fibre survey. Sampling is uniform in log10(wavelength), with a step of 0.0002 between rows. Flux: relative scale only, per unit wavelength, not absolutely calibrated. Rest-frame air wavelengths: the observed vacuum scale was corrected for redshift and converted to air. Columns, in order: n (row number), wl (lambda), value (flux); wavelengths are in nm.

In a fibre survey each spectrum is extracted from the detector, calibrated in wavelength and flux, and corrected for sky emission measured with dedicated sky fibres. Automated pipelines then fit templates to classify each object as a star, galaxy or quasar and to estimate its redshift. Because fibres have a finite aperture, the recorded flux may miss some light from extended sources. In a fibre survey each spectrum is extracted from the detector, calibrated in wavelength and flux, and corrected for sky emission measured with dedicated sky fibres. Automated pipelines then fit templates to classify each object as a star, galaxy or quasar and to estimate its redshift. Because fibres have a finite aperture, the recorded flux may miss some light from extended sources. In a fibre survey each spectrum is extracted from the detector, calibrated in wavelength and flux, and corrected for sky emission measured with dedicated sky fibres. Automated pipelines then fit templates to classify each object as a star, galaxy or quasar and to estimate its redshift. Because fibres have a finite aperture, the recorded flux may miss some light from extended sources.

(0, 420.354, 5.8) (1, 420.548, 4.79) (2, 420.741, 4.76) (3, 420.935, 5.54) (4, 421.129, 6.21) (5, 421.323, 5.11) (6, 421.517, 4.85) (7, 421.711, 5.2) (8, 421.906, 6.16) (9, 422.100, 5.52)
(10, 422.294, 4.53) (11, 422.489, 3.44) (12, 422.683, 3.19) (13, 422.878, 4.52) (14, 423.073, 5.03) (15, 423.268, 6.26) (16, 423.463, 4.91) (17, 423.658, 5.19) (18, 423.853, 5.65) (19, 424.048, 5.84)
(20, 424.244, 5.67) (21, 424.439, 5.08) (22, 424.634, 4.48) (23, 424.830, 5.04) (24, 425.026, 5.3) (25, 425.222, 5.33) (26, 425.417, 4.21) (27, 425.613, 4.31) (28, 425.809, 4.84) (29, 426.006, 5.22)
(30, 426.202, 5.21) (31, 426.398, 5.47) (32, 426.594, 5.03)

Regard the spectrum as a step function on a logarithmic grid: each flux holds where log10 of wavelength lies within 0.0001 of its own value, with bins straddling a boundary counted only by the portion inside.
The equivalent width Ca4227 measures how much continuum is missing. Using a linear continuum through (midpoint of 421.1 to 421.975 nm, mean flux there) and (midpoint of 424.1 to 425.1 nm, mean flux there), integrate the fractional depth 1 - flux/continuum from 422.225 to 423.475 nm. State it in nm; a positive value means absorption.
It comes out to 0.18 nm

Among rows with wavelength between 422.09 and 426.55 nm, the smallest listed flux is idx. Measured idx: 3.19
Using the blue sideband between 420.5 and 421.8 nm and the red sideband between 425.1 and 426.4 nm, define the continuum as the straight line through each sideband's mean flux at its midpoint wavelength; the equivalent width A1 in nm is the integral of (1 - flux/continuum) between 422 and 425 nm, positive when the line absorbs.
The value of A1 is 0.056 nm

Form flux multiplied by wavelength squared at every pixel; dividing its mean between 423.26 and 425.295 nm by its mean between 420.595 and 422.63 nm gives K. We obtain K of 1.1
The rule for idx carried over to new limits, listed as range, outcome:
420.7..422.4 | 4.53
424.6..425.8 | 4.21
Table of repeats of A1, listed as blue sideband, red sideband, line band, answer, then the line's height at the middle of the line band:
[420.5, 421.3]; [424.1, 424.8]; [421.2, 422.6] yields 0.08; 5.28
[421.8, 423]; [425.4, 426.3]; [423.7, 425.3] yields -0.20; 4.71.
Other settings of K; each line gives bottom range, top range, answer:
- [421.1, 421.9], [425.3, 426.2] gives 0.90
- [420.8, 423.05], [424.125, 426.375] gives 1.03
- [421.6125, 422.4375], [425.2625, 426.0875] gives 0.91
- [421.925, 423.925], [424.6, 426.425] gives 1.03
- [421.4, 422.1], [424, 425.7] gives 0.94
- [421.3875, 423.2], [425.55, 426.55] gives 1.08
